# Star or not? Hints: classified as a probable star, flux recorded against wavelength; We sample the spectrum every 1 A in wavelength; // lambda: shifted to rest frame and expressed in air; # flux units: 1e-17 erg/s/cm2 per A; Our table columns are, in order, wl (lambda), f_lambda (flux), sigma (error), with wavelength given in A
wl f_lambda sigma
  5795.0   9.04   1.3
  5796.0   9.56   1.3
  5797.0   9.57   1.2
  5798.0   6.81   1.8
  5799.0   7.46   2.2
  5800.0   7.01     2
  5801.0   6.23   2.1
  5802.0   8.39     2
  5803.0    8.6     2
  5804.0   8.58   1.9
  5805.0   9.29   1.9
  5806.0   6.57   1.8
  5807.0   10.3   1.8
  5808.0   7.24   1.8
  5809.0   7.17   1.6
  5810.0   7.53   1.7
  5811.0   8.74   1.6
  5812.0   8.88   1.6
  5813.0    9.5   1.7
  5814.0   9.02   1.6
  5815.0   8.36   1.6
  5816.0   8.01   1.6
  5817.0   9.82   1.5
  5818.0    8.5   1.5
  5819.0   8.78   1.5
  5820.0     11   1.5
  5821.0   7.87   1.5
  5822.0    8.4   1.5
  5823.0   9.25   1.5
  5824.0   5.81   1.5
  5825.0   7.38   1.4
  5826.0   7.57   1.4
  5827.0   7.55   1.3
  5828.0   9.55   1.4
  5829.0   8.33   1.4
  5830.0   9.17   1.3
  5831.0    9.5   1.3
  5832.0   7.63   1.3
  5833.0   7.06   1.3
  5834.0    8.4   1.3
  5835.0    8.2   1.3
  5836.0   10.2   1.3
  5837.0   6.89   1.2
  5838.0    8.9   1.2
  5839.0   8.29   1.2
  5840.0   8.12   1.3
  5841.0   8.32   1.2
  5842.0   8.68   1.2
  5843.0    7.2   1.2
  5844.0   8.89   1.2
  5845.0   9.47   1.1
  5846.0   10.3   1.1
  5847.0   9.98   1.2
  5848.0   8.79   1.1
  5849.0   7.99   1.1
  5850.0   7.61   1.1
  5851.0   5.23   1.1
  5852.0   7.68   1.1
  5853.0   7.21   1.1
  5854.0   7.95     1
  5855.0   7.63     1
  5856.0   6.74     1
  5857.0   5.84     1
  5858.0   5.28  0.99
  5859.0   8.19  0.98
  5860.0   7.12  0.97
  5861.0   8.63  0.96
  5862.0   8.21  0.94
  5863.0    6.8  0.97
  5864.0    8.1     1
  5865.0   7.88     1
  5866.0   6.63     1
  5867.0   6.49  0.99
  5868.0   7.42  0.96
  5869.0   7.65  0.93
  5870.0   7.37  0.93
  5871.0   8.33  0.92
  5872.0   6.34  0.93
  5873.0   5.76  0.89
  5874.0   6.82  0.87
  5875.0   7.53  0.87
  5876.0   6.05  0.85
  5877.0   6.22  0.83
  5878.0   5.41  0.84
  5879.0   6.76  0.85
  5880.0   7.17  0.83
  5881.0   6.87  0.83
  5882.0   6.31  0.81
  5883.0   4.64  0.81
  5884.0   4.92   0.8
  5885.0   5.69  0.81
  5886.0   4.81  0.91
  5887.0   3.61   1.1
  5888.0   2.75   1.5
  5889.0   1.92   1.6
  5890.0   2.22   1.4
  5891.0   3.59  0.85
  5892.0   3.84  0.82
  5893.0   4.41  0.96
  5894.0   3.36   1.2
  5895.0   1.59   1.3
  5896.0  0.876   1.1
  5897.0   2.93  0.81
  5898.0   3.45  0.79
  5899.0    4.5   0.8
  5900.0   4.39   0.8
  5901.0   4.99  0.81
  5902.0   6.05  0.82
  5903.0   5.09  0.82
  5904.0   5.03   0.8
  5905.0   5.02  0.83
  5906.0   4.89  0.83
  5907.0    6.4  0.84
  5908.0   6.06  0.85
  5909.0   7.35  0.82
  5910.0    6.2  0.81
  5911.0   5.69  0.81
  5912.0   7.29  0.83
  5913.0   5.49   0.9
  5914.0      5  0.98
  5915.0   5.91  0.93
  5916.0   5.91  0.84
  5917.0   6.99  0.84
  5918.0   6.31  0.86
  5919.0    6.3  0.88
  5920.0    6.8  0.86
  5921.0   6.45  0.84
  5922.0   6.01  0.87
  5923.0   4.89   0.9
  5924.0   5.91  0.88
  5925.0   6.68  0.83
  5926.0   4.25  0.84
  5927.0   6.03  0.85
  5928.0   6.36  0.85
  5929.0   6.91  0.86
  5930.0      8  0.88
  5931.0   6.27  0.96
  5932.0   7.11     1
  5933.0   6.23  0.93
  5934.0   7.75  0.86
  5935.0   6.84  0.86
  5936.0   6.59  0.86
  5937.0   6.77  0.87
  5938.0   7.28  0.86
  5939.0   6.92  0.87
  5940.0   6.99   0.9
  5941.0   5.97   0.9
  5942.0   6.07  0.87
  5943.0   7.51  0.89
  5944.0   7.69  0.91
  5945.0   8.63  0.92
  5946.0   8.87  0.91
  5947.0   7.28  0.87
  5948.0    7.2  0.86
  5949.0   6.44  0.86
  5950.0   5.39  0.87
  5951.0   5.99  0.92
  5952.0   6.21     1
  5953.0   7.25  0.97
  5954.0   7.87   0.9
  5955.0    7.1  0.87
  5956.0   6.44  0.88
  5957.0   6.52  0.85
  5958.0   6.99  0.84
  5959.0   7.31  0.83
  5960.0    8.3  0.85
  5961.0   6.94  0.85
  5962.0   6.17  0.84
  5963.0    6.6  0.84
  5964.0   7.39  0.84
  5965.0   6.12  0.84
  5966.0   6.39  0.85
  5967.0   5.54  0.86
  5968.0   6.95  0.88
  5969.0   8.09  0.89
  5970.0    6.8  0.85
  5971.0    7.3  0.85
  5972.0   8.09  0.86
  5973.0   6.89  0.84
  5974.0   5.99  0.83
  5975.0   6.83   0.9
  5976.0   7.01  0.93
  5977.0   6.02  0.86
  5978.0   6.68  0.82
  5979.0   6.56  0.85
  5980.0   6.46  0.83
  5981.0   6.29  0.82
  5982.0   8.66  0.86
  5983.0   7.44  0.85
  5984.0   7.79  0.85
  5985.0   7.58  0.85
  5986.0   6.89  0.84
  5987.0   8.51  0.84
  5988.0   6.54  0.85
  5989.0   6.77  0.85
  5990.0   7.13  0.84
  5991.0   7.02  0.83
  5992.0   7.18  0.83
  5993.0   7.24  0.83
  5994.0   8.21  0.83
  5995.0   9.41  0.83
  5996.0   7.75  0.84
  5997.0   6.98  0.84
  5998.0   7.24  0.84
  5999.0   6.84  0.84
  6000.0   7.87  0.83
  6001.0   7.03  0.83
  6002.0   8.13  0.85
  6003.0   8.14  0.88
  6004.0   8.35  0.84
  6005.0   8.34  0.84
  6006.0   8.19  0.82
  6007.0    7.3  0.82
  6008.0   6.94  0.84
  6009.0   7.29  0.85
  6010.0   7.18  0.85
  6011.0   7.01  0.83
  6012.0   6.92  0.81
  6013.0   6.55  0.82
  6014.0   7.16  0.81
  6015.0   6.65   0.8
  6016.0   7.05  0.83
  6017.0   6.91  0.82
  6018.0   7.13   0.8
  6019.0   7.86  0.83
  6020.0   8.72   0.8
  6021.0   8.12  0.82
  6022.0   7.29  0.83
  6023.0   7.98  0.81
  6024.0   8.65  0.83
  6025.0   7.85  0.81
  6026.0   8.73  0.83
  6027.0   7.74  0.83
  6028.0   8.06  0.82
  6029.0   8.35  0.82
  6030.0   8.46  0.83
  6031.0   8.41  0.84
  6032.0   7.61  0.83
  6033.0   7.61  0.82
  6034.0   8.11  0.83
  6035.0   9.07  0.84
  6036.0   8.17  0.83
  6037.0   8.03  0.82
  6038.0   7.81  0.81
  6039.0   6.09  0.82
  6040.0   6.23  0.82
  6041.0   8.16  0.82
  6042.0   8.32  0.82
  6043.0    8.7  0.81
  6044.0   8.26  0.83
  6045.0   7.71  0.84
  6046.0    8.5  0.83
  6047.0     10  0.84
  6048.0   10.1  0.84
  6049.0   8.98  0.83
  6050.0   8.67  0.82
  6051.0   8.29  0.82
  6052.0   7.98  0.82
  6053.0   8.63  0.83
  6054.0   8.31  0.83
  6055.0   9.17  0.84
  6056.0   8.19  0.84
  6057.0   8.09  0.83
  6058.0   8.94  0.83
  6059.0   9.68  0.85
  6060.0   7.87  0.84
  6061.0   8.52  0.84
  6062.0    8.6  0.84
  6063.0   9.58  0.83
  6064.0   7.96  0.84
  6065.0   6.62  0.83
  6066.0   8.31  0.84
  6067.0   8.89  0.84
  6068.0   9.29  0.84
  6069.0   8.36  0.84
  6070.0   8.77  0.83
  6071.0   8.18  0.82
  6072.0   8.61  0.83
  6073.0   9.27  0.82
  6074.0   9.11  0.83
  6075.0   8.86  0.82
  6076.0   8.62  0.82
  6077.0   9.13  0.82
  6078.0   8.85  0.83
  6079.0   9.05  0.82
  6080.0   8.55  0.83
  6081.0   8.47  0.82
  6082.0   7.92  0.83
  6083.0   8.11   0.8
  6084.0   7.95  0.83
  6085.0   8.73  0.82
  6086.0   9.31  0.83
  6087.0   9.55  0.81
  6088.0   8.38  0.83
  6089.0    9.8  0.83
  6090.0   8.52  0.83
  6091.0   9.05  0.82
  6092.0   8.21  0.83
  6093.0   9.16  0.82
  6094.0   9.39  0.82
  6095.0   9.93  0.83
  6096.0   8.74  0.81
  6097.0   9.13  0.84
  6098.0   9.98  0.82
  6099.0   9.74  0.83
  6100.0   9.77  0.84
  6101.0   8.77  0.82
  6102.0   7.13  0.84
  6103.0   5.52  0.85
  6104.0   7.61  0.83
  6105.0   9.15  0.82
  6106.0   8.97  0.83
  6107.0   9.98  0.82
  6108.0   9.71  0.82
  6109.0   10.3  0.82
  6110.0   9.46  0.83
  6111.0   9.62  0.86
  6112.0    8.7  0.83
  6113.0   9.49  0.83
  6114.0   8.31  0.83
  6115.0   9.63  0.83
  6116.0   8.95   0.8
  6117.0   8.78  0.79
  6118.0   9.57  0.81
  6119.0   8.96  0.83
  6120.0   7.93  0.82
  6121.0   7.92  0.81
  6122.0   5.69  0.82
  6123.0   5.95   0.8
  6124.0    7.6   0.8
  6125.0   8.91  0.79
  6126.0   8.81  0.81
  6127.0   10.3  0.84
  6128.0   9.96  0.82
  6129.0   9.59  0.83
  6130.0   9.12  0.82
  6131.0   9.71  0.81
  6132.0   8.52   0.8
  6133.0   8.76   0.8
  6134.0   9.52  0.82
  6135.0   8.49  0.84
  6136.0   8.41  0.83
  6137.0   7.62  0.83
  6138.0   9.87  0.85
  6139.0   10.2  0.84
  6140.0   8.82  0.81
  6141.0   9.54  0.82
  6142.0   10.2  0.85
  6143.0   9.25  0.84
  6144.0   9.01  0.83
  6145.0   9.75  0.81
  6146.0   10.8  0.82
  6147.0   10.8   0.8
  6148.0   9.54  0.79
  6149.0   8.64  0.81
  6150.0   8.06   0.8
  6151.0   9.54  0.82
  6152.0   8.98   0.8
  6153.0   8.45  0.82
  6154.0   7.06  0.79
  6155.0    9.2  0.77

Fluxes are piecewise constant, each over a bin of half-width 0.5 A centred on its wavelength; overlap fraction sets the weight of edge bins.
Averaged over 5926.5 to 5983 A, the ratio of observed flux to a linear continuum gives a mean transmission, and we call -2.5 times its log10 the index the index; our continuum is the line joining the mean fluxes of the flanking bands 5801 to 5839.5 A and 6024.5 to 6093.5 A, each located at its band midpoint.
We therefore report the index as 0.217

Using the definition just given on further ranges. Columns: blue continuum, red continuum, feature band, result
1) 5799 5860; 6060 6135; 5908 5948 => 0.26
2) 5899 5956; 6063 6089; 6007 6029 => 0.03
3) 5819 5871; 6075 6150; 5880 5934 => 0.48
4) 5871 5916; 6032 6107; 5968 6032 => -0.04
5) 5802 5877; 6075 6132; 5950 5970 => 0.22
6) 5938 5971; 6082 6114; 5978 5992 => 0.03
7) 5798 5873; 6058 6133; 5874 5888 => 0.37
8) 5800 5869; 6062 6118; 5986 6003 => 0.14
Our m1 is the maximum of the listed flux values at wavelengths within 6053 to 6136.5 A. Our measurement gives 10.3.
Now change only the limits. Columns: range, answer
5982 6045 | 9.41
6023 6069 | 10.1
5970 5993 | 8.66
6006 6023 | 8.72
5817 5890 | 11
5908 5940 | 8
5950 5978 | 8.3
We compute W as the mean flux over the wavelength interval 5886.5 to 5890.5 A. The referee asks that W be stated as 2.62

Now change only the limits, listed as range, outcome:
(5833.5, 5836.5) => 8.93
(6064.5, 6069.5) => 8.29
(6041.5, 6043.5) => 8.51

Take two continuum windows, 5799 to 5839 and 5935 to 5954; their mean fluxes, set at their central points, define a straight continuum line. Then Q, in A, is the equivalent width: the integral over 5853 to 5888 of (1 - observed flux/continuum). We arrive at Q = 5.16 A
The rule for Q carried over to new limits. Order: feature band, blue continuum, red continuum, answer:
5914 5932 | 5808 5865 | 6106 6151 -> 4.7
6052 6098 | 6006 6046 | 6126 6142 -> -1.7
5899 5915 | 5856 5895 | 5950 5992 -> 1.6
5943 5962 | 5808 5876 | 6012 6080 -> 2.4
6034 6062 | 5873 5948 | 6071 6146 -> -1.6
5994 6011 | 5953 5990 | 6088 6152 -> -0.6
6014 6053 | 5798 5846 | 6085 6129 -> 3.0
